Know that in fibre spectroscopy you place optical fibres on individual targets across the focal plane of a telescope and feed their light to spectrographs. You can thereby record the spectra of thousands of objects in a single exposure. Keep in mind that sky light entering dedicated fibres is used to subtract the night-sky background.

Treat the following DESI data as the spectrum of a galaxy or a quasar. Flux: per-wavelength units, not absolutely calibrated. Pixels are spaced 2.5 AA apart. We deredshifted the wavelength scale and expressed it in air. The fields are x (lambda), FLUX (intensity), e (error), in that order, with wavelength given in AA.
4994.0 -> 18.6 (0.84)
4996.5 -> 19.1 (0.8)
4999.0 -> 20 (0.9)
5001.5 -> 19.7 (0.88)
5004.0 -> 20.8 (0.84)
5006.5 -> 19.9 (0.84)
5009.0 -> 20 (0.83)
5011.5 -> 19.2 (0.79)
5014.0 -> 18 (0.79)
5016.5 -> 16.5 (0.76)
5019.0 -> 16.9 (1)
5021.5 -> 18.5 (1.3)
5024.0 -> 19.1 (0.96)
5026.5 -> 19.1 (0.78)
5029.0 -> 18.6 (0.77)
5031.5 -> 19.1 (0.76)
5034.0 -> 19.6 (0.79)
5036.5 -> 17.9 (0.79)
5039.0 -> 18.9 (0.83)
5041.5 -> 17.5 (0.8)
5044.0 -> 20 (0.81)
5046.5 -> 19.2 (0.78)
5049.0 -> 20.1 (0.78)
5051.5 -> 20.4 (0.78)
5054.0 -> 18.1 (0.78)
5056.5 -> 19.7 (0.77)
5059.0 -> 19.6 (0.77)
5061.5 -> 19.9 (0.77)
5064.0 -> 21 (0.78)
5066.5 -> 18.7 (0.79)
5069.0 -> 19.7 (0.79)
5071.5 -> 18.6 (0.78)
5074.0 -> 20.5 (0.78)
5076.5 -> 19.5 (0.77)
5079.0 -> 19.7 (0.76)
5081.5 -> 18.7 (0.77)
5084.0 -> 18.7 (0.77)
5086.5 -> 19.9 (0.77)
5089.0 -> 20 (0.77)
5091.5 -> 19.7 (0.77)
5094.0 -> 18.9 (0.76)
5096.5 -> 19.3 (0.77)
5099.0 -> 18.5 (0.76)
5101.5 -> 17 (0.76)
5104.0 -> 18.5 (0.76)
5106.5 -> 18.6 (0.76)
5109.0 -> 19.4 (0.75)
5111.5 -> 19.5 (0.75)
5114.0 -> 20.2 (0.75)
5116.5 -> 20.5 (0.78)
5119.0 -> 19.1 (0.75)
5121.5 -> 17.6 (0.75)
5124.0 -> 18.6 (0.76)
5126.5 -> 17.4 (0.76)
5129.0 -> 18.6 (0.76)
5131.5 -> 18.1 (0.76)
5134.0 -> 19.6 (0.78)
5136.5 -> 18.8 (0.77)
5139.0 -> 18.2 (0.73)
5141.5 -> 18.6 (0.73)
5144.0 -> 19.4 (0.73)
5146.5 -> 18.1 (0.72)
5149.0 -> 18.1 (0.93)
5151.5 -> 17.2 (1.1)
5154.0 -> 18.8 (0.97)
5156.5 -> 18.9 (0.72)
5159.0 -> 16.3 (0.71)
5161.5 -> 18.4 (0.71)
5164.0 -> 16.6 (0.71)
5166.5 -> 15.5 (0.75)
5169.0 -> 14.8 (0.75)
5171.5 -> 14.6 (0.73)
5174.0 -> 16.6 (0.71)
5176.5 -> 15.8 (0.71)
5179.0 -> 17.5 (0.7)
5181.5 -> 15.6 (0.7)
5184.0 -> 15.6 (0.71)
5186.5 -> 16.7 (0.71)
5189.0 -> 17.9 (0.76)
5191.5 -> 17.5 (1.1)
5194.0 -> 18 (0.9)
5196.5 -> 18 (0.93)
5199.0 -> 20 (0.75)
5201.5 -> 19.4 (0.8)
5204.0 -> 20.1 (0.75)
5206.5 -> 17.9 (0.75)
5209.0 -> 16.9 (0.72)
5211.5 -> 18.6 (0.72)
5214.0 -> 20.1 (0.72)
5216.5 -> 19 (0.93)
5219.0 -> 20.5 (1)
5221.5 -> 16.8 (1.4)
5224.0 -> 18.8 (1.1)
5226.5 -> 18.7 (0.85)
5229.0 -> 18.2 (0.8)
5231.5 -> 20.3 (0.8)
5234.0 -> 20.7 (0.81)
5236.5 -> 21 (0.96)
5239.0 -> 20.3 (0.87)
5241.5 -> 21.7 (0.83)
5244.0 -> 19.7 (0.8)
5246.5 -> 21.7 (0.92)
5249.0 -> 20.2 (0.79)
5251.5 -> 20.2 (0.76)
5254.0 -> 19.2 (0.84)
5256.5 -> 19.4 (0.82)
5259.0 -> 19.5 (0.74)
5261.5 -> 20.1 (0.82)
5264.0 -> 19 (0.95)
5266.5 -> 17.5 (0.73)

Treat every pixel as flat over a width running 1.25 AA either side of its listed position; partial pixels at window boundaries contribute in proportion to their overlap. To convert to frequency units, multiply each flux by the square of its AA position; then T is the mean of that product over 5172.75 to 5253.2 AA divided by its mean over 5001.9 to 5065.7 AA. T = 1.05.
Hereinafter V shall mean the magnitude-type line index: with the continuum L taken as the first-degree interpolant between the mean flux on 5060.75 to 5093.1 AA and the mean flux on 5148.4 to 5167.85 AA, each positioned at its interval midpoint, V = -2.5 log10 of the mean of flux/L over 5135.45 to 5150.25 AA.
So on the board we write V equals -0.041 mag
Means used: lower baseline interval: 19.6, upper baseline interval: 17.4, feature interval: 18.5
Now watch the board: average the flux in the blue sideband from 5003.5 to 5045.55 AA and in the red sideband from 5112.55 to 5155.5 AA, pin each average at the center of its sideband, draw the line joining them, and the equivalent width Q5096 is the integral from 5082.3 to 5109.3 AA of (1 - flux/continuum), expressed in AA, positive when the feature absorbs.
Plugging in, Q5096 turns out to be -0.4 AA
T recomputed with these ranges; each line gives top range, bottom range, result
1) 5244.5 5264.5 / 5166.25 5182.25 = 1.30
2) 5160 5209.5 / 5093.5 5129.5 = 0.94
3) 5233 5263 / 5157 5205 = 1.22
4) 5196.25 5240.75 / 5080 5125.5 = 1.06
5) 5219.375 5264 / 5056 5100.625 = 1.08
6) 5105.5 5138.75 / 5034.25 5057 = 1.02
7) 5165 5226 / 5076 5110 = 0.96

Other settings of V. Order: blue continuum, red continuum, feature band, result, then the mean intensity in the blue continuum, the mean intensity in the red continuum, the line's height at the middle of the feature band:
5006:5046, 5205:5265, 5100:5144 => 0.02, 18.7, 19.5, 19.1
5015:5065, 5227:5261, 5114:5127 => 0.03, 19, 20.1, 19.4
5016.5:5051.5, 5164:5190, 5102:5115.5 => -0.11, 18.8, 16.1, 17.4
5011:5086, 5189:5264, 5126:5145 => 0.03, 19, 19.4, 19.2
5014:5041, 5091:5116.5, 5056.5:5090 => -0.05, 18.4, 19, 18.8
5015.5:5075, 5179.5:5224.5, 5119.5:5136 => 0.01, 19.1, 18.2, 18.6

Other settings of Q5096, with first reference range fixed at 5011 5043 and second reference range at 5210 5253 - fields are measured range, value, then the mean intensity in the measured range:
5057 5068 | -0.7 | 19.8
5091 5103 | 0.2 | 18.6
